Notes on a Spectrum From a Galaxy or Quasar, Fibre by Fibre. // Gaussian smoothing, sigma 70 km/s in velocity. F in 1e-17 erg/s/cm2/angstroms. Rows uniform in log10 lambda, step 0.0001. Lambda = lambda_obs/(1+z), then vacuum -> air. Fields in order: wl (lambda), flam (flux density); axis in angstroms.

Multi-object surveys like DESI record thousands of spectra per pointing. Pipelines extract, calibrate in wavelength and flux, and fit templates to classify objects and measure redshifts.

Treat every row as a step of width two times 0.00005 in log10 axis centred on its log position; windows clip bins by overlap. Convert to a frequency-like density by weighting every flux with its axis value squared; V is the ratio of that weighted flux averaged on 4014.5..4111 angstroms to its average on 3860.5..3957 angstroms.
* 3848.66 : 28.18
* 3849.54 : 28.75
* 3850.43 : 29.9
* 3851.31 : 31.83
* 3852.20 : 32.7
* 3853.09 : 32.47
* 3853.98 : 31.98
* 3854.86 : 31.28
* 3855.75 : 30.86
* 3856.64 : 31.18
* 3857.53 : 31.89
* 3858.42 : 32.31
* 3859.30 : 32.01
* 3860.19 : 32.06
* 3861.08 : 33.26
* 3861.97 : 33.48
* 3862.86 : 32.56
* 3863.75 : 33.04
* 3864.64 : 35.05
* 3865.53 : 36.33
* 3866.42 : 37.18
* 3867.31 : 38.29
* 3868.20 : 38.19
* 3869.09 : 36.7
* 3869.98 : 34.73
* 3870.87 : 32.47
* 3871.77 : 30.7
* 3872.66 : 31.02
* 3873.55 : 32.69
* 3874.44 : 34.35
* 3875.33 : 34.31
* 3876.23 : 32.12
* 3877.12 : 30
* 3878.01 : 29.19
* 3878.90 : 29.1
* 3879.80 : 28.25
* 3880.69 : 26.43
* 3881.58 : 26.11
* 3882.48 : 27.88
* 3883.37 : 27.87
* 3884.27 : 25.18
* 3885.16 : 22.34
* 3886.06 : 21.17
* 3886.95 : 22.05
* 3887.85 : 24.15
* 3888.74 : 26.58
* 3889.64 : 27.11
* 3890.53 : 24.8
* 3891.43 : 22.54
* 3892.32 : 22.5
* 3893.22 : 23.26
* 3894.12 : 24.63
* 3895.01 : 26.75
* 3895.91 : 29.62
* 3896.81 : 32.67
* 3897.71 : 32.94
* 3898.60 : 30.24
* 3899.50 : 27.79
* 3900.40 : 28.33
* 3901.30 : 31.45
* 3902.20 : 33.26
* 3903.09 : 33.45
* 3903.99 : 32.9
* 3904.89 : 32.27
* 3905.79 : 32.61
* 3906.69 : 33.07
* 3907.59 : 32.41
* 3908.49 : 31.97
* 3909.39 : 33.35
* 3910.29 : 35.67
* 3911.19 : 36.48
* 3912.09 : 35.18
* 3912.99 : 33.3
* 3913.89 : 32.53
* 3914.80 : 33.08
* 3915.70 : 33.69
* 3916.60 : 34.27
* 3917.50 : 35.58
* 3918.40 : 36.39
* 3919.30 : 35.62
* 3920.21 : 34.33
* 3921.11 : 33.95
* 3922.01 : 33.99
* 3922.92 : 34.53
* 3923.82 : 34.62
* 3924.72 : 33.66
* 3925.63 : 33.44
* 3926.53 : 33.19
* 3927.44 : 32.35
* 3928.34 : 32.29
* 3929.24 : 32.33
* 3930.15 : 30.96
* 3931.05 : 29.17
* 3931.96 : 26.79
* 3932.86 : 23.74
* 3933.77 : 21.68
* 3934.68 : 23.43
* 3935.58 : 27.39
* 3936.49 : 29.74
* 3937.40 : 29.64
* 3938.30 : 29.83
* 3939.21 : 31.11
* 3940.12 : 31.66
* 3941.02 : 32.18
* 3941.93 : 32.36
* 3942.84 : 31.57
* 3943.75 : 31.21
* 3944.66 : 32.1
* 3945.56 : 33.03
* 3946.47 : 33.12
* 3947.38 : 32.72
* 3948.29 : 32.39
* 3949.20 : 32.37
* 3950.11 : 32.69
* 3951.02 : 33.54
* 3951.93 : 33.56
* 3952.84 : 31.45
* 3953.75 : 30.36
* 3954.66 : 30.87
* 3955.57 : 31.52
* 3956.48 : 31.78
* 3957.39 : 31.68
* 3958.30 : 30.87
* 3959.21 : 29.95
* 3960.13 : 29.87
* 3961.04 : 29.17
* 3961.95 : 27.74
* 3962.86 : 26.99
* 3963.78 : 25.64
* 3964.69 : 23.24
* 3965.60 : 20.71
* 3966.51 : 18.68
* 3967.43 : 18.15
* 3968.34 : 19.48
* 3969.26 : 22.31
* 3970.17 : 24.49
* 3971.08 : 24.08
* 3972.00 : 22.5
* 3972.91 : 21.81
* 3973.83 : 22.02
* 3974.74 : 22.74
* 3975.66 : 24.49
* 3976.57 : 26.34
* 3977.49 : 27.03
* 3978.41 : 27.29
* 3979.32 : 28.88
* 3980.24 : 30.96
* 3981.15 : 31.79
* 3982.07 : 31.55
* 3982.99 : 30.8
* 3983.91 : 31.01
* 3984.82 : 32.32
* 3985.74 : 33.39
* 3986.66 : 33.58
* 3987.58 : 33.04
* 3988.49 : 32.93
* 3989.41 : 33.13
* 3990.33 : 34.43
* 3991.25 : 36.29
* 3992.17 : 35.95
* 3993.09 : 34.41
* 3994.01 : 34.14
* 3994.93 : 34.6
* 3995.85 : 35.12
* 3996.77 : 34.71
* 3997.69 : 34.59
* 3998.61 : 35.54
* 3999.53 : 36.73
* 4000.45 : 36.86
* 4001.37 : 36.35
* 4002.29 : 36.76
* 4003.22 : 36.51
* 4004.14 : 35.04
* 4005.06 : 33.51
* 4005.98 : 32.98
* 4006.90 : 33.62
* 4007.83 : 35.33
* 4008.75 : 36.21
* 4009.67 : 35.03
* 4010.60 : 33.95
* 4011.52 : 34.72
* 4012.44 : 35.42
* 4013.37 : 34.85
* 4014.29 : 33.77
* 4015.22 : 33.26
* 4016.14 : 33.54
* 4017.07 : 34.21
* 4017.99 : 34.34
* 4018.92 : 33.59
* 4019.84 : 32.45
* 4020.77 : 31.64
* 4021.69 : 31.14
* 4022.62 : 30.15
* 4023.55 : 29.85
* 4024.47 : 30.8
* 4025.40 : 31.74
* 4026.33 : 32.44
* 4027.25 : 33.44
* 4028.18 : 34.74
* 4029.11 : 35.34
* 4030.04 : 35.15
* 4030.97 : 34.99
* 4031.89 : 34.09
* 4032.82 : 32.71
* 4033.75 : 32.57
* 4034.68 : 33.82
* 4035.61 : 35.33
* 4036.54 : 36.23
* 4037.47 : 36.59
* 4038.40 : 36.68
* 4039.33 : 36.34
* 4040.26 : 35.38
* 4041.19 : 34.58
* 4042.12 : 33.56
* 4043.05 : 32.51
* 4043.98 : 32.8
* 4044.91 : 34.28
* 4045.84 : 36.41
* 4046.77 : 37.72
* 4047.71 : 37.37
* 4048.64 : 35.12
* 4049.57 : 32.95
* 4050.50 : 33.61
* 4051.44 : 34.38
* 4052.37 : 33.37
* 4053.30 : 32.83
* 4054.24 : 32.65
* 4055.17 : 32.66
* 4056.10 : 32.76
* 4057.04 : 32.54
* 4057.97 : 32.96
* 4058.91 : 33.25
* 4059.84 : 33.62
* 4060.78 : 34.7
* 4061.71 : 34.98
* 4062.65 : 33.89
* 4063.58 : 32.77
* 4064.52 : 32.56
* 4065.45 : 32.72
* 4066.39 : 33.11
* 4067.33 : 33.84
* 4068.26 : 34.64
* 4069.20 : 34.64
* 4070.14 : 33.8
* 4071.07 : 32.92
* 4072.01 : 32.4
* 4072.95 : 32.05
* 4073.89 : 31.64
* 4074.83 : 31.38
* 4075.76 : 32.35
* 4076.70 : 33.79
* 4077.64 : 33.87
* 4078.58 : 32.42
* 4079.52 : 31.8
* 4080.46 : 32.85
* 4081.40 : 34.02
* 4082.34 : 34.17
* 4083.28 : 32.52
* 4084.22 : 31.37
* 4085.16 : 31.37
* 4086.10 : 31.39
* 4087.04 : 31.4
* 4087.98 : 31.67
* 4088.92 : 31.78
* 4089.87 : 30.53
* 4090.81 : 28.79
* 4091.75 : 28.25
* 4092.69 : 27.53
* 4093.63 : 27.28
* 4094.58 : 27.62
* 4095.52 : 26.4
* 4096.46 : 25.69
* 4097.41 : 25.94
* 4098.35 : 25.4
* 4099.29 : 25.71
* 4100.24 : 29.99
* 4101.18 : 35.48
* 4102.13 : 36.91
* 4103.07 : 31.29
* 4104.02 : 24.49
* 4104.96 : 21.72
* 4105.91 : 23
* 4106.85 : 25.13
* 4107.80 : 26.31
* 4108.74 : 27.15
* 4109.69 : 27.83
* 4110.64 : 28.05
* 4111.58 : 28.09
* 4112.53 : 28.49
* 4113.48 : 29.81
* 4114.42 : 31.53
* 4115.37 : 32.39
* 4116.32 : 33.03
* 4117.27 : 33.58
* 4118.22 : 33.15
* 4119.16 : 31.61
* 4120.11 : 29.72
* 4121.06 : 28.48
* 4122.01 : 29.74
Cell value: 1.1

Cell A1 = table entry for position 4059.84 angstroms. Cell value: 33.62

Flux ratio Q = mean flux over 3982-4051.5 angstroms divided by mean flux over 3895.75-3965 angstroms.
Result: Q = 1.1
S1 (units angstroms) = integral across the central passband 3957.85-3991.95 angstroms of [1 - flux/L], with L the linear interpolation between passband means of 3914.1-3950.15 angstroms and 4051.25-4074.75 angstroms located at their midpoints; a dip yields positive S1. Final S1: 4.8 angstroms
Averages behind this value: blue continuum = 31.7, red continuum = 33.2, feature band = 27.6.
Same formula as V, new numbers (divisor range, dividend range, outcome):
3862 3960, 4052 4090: 1.15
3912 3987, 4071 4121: 1.09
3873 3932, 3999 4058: 1.19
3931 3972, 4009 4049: 1.24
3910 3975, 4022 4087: 1.18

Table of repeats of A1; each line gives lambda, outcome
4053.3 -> 32.83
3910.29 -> 35.67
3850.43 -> 29.9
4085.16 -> 31.37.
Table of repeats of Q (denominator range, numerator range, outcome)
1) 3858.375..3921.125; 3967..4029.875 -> 1.02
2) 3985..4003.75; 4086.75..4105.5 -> 0.82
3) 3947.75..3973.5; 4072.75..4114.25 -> 1.08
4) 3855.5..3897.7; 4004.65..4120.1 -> 1.08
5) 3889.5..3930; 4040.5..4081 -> 1.05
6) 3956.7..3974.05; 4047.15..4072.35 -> 1.35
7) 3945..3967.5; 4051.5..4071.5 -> 1.13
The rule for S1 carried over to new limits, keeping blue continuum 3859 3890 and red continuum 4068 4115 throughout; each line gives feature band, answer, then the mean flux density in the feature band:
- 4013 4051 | -4.7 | 34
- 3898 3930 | -2.8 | 33.2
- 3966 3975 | 2.6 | 21.6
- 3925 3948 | 0.1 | 30.3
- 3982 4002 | -2.6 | 34.2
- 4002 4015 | -1.9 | 34.8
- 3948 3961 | -0.5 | 31.5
